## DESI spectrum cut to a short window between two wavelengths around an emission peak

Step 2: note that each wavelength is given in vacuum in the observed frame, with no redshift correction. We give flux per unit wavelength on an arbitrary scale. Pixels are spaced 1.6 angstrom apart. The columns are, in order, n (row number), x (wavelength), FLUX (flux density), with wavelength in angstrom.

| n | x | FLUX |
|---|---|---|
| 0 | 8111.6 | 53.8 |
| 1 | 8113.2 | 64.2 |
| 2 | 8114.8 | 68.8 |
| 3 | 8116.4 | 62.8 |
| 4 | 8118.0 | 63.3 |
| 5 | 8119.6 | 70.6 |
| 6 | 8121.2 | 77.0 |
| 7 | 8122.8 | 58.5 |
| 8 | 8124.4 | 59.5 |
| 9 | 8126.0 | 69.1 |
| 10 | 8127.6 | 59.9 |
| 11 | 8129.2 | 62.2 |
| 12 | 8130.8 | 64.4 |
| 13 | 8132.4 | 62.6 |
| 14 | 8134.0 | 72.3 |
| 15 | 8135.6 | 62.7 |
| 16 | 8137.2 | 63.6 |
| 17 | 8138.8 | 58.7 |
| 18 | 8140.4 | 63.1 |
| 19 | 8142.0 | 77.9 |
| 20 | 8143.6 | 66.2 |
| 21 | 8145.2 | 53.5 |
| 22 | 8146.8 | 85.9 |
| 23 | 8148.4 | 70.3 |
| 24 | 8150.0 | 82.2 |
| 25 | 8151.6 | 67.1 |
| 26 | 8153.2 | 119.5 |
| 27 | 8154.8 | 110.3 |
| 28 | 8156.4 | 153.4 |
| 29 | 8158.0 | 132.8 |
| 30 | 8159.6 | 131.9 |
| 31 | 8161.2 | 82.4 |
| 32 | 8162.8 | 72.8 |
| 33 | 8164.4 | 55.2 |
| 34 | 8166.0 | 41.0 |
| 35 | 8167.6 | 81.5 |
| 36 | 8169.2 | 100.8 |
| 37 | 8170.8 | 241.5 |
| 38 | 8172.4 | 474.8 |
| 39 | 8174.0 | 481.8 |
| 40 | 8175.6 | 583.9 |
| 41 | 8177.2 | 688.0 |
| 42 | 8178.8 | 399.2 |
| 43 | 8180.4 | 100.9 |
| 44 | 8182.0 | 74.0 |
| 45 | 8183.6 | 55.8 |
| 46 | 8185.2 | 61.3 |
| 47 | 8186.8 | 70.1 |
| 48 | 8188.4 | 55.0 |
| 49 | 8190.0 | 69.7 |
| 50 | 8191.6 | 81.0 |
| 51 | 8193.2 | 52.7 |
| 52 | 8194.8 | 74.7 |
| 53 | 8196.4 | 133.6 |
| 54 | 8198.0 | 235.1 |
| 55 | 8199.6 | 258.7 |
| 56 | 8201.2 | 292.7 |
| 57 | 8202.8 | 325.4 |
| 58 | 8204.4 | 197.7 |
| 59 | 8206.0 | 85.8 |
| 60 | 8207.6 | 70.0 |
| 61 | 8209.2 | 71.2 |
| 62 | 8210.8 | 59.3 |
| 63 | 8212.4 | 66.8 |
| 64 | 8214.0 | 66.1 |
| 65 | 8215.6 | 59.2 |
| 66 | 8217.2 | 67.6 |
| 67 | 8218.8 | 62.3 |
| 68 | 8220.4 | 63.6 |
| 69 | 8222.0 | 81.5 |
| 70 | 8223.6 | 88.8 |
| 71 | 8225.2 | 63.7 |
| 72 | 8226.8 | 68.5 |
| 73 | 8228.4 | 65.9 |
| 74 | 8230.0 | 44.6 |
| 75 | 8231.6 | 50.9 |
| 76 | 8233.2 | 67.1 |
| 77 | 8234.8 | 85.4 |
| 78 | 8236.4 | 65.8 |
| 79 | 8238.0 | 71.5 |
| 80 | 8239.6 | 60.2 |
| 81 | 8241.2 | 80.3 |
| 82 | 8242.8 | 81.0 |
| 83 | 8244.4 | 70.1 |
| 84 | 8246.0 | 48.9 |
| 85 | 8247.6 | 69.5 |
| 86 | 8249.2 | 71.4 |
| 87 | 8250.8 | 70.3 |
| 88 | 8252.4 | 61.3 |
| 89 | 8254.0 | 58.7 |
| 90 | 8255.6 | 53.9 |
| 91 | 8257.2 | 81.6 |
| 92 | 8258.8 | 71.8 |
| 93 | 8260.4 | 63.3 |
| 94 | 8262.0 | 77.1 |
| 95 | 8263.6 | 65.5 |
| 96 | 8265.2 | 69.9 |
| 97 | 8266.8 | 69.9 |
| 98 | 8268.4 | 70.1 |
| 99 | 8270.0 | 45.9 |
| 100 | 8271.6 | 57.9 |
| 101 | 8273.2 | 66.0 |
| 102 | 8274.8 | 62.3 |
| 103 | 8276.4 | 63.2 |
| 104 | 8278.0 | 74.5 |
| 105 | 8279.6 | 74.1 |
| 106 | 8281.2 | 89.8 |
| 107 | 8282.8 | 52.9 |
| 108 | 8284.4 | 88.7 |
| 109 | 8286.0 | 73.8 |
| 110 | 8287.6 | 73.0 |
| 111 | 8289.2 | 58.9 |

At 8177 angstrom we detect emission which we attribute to H-alpha 6563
